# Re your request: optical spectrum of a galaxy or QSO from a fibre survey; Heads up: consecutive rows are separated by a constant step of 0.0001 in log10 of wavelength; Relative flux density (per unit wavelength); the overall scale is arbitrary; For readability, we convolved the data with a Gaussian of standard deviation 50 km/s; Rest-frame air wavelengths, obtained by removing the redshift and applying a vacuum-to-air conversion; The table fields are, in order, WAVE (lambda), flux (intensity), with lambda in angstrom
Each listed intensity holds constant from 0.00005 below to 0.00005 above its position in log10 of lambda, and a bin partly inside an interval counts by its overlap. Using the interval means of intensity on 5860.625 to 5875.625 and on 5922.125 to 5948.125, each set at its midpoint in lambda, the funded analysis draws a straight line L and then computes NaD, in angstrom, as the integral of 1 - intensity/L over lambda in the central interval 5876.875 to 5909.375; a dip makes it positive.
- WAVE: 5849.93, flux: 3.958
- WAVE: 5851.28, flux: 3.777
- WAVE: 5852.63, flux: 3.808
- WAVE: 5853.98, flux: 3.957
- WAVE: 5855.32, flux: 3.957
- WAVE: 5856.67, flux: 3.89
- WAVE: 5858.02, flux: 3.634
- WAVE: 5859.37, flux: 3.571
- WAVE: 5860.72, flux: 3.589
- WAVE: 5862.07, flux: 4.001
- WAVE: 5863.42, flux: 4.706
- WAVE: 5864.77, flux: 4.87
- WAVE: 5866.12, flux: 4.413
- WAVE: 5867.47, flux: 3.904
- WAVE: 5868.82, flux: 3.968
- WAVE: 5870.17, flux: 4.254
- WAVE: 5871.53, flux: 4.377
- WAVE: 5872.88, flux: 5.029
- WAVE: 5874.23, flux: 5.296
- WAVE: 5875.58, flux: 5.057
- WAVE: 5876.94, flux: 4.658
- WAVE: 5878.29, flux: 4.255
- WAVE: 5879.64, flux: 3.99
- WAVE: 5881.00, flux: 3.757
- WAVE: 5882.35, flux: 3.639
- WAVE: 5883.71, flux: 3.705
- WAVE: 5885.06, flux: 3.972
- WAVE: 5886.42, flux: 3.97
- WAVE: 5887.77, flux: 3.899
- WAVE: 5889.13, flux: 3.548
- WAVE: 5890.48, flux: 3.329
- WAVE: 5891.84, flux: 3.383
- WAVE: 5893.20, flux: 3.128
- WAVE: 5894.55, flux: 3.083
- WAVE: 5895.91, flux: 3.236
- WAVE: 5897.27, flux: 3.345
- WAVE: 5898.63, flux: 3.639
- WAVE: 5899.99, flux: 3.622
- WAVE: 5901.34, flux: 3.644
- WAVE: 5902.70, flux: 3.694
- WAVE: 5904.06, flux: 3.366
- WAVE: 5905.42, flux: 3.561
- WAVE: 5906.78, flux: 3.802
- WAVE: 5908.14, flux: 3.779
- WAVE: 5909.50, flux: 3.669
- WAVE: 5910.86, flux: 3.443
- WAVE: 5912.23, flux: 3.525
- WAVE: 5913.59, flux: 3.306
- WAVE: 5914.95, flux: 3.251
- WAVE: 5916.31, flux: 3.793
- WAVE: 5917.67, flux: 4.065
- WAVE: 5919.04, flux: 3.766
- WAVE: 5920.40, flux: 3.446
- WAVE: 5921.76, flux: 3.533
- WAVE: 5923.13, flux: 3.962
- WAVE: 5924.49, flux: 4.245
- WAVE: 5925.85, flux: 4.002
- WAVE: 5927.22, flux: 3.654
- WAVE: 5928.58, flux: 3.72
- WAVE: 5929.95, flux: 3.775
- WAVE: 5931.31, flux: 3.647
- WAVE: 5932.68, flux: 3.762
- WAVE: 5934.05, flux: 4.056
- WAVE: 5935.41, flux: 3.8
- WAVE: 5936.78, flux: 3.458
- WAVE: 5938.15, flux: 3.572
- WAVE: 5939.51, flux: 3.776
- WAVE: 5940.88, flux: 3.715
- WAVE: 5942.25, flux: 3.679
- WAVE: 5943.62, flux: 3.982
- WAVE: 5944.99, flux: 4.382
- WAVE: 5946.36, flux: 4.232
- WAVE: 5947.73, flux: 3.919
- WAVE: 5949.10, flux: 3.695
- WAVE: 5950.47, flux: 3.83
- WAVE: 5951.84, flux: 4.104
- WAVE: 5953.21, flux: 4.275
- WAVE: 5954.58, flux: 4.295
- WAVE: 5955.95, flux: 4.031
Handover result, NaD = 4.5 angstrom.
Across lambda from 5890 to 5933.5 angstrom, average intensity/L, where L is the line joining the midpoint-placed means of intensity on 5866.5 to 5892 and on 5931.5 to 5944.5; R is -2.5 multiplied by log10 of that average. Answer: 0.091 mag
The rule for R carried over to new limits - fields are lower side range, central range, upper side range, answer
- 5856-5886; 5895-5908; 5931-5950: 0.14 mag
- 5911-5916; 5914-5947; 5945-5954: -0.03 mag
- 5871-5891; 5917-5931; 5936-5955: 0.05 mag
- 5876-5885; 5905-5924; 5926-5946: 0.07 mag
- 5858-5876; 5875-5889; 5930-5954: 0.05 mag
